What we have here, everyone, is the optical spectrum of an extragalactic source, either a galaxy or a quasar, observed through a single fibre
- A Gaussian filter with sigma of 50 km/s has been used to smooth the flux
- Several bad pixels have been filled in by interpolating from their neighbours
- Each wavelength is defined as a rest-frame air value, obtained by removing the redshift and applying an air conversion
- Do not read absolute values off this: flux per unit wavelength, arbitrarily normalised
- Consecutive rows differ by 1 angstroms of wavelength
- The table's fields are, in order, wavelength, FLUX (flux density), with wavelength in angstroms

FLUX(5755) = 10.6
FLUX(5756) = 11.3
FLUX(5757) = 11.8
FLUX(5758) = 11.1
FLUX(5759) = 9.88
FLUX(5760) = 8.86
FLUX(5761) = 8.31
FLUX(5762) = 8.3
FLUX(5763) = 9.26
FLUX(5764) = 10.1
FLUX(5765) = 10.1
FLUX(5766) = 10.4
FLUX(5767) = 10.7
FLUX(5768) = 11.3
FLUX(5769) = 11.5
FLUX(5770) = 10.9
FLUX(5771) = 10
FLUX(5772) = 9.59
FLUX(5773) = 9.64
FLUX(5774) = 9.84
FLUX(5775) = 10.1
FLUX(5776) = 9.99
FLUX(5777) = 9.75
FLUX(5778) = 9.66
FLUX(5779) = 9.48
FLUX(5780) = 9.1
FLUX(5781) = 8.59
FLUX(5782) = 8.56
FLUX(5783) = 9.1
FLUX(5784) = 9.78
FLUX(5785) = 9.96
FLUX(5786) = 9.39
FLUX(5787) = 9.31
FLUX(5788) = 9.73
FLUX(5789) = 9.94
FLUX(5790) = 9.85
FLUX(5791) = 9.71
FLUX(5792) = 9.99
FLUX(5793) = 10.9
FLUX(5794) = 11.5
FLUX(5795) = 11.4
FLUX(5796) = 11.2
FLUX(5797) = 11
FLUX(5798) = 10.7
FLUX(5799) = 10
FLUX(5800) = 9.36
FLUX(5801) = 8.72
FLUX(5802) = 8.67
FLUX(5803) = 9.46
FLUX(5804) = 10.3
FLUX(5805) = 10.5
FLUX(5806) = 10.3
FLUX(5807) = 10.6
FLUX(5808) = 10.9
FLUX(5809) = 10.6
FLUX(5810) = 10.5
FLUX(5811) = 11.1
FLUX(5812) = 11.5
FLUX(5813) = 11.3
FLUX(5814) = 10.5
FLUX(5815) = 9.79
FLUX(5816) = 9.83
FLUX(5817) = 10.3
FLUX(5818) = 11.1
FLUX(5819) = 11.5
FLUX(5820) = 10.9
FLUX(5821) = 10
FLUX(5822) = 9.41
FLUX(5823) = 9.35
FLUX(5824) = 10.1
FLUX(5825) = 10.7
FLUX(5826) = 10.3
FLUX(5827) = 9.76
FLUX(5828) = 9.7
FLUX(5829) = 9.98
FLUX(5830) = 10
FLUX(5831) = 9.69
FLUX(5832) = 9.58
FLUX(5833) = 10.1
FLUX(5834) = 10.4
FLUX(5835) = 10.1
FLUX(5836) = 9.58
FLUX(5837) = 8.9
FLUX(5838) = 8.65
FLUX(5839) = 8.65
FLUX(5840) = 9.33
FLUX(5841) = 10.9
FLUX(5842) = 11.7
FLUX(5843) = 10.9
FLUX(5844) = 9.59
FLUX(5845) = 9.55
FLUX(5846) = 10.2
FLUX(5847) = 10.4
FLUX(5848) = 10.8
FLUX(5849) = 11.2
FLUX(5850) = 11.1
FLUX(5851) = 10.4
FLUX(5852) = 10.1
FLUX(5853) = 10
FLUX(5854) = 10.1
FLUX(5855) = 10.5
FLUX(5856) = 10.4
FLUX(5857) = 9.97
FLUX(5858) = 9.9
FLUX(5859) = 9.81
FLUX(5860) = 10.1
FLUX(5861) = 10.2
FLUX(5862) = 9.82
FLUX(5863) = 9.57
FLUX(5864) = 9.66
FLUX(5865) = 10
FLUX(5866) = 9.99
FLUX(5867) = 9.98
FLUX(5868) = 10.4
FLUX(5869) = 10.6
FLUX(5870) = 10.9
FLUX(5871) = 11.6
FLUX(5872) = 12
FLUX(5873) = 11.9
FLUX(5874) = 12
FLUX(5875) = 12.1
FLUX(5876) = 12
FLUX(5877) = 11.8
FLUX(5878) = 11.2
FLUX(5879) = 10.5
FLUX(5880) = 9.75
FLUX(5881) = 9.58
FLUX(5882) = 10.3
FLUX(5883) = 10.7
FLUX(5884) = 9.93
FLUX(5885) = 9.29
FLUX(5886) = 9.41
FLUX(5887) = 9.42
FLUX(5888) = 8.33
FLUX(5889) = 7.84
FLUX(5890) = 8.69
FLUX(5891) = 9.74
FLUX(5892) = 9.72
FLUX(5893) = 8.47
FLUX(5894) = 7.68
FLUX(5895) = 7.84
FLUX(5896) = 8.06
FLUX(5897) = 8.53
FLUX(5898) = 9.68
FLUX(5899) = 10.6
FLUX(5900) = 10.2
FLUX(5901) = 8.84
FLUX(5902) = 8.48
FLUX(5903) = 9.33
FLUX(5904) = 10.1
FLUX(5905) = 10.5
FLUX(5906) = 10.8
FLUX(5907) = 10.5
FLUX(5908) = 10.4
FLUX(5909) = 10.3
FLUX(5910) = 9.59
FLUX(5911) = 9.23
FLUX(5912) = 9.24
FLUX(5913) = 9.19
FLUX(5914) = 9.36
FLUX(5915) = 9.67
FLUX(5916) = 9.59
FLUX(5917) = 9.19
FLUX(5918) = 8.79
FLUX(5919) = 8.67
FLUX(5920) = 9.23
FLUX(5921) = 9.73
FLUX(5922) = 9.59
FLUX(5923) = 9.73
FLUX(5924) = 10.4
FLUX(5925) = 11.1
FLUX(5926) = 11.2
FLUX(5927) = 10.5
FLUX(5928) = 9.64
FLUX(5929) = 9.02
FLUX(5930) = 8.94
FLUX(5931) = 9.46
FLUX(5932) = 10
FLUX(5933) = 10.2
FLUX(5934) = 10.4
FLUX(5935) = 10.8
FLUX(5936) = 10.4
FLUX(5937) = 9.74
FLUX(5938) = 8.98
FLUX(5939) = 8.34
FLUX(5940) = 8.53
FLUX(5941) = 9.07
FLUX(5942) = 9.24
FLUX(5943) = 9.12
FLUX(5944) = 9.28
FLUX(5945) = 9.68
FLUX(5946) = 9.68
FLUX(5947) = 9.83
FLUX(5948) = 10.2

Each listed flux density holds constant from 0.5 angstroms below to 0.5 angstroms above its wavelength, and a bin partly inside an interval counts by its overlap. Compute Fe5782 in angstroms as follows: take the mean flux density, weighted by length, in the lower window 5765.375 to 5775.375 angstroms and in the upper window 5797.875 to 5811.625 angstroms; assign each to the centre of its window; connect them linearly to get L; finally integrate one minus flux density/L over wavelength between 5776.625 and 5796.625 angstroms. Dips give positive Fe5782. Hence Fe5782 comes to 0.8 angstroms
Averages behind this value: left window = 10.4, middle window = 9.85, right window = 10.1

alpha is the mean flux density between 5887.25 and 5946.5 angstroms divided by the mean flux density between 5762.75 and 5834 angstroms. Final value 0.9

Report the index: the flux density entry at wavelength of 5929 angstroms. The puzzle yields 9.02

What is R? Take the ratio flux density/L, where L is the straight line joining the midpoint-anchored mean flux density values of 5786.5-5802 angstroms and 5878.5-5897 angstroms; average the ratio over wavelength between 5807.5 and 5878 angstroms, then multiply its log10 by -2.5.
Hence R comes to -0.08 mag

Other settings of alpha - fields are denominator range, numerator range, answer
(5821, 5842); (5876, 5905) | 0.97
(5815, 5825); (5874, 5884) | 1.06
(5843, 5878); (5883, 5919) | 0.88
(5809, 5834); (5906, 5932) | 0.94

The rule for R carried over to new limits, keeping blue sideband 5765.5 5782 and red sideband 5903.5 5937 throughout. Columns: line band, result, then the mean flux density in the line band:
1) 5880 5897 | 0.09 mag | 9.07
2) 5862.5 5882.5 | -0.09 mag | 10.8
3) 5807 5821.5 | -0.08 mag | 10.7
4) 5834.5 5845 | 0.01 mag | 9.82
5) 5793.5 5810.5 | -0.04 mag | 10.3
